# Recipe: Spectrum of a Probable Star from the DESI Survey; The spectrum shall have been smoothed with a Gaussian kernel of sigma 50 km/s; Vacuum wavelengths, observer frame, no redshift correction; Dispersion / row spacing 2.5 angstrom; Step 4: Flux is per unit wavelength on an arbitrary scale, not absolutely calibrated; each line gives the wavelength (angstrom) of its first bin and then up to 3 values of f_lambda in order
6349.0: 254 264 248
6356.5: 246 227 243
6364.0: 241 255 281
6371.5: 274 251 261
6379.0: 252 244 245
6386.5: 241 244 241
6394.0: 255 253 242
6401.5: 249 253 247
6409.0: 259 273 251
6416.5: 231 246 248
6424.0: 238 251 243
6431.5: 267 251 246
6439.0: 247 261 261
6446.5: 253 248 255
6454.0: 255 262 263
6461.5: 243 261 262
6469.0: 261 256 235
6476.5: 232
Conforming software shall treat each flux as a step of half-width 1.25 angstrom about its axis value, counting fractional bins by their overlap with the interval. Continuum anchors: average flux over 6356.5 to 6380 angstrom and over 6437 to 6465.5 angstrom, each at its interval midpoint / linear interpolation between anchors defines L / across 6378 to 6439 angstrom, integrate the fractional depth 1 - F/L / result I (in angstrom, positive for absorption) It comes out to 1.3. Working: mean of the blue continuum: 253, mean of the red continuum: 255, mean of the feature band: 249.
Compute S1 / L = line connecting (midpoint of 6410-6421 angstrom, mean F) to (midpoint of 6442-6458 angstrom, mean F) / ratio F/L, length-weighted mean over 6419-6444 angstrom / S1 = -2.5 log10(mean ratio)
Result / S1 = 0.01 mag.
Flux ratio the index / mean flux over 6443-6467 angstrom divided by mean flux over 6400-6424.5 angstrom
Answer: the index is 1.0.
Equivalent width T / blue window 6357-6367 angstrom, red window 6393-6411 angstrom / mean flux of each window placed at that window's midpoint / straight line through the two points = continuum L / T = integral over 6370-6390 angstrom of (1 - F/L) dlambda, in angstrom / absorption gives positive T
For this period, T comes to -0.5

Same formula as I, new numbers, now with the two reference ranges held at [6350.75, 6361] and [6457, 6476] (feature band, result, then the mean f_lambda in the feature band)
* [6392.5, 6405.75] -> -0.08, 250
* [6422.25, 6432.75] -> 0.05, 250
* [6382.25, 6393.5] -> 0.18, 244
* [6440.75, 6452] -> -0.14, 255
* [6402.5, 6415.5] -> -0.35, 256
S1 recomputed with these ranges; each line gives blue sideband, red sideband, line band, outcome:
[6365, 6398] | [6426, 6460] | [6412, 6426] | 0.040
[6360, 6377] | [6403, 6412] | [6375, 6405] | 0.038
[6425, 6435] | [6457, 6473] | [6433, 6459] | 0.002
